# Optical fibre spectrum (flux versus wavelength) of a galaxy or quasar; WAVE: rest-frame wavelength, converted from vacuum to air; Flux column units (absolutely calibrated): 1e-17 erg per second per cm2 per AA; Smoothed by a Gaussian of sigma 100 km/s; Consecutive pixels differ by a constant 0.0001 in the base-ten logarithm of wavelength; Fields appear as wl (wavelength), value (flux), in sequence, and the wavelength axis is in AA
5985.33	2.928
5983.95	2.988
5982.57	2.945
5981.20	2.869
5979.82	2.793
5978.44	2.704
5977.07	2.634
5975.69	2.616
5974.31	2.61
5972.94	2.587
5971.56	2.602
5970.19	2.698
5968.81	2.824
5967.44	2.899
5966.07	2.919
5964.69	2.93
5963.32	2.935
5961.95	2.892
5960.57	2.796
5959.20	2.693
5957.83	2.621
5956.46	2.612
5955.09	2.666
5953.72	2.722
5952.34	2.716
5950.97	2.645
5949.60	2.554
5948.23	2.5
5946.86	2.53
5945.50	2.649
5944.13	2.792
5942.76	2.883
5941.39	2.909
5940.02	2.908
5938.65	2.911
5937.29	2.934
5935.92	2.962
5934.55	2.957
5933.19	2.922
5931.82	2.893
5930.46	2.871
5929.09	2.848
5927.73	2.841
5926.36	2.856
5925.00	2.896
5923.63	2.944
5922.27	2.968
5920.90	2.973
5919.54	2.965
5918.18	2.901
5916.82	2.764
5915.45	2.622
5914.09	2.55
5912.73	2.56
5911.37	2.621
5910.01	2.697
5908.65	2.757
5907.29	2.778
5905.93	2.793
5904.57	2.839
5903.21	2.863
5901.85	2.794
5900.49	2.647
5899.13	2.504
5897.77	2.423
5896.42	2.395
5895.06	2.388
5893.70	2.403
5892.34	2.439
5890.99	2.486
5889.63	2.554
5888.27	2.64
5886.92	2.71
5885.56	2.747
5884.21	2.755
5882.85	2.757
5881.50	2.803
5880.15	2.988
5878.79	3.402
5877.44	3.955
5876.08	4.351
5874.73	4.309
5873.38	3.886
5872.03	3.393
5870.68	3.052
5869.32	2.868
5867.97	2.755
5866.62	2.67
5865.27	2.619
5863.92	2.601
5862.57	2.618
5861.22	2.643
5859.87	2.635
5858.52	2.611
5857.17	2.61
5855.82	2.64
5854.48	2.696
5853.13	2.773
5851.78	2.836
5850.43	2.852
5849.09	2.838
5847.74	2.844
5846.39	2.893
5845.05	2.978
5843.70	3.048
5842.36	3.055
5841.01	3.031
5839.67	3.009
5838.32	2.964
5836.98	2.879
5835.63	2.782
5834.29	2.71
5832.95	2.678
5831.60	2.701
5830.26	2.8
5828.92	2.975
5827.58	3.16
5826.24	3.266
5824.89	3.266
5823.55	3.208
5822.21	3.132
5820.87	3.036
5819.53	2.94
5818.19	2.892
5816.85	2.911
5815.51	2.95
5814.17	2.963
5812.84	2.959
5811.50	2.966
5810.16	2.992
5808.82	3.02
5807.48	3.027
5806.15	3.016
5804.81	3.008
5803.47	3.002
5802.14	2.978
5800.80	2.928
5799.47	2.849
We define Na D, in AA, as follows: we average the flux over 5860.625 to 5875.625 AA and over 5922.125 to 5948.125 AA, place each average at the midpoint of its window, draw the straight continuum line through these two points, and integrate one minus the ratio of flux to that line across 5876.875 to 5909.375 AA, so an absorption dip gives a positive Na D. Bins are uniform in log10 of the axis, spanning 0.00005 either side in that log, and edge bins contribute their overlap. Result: 2.7 AA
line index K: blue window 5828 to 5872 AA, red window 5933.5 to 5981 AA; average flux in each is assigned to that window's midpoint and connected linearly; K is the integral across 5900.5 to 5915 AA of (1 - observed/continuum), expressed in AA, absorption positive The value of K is 0.3 AA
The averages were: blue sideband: 2.81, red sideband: 2.76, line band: 2.72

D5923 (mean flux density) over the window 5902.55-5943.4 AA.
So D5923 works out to 2.84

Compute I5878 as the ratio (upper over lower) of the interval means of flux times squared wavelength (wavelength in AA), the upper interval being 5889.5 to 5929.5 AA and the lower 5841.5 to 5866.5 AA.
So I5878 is 1.0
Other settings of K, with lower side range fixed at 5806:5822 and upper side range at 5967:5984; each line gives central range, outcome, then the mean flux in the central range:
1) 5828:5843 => 0.35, 2.88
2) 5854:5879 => -1.45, 3.07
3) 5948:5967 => 0.21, 2.74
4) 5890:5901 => 1.53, 2.46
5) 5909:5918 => 0.56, 2.66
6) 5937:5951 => 0.21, 2.75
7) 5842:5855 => 0.21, 2.88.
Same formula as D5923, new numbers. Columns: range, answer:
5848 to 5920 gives 2.83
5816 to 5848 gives 2.97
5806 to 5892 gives 2.95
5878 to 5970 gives 2.76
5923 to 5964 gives 2.79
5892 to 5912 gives 2.63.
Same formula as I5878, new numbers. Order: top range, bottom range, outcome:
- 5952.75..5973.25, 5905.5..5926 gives 1.01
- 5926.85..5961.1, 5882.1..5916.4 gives 1.07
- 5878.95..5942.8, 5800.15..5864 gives 0.98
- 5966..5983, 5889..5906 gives 1.09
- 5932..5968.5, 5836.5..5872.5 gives 1.02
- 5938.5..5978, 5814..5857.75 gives 0.98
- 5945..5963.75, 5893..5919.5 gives 1.03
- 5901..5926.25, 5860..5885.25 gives 0.91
